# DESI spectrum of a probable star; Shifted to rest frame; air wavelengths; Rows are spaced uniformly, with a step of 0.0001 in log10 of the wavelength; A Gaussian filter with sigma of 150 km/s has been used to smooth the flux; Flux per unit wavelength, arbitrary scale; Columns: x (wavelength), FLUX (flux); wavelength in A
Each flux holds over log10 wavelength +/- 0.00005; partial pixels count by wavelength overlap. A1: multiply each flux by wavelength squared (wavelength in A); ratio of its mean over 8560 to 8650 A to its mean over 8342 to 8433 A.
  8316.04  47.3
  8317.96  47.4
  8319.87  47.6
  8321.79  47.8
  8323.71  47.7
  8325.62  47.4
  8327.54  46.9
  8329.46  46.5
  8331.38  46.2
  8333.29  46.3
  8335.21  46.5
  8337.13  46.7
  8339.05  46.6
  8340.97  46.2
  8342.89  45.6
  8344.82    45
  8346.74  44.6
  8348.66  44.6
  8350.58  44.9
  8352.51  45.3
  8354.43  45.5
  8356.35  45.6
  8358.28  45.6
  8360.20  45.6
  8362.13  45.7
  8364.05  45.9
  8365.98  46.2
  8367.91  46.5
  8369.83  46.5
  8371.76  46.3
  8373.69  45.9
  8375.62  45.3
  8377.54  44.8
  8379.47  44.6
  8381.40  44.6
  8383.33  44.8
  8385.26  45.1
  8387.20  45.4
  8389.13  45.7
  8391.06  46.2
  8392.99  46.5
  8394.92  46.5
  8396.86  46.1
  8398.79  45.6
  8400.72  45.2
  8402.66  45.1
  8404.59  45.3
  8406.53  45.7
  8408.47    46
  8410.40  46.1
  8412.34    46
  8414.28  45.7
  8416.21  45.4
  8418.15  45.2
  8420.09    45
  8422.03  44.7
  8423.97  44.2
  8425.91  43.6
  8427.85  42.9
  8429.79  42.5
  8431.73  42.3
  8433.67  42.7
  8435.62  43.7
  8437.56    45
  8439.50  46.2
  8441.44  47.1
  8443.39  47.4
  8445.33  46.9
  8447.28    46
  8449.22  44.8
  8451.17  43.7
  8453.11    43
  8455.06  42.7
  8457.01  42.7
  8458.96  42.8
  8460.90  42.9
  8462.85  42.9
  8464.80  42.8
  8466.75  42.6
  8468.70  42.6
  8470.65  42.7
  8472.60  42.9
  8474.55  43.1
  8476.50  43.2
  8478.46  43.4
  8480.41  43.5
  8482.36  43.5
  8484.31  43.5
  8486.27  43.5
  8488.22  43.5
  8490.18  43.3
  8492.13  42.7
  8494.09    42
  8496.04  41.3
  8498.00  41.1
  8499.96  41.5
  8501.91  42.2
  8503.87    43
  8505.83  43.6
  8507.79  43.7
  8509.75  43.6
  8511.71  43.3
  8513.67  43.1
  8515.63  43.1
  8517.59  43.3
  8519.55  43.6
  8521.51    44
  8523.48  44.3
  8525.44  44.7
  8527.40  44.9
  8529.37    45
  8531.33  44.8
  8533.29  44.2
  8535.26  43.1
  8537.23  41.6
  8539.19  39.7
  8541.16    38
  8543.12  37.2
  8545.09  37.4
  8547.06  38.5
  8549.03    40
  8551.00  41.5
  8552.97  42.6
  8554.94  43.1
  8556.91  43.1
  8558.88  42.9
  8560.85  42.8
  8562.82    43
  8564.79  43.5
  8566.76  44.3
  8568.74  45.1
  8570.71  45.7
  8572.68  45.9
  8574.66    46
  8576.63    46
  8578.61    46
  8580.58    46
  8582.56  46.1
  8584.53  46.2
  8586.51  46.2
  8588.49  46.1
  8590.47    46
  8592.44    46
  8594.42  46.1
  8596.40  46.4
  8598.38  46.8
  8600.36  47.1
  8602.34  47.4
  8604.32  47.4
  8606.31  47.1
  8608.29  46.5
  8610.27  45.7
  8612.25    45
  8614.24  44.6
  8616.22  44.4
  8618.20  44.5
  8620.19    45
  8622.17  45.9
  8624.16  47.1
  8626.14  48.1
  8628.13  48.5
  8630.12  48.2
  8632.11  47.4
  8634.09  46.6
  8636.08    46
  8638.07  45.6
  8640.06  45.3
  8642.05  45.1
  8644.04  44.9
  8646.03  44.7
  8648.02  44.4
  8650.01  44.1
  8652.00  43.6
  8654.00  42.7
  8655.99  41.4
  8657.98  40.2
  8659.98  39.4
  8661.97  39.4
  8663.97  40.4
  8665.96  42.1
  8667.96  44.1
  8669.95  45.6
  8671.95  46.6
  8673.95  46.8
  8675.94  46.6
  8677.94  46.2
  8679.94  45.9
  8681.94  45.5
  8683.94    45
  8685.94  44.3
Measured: 1.1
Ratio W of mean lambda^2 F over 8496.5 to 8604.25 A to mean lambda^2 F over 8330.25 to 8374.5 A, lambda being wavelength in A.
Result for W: 1.00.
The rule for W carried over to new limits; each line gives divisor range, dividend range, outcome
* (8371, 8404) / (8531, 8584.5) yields 0.98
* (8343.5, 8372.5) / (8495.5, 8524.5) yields 0.98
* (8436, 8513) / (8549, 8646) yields 1.08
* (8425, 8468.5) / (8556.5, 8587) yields 1.05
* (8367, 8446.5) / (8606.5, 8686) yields 1.05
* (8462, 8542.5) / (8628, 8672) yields 1.06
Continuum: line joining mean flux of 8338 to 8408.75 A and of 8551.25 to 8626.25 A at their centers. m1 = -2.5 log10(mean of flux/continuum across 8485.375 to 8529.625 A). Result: 0.06 mag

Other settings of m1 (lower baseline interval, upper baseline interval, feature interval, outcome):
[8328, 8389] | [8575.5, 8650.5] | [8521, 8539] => 0.05 mag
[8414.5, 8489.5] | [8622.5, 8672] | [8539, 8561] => 0.09 mag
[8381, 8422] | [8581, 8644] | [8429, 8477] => 0.05 mag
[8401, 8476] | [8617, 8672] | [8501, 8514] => 0.03 mag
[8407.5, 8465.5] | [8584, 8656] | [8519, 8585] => 0.05 mag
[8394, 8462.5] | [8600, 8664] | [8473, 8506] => 0.05 mag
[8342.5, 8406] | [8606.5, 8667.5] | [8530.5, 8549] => 0.11 mag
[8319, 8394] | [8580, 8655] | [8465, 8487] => 0.07 mag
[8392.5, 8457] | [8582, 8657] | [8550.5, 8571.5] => 0.05 mag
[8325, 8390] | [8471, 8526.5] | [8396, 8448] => -0.01 mag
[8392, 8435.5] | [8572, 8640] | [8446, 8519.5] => 0.06 mag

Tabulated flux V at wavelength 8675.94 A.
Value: 46.6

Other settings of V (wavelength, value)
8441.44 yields 47.1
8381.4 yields 44.6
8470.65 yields 42.7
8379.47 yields 44.6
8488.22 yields 43.5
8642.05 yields 45.1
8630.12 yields 48.2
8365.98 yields 46.2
